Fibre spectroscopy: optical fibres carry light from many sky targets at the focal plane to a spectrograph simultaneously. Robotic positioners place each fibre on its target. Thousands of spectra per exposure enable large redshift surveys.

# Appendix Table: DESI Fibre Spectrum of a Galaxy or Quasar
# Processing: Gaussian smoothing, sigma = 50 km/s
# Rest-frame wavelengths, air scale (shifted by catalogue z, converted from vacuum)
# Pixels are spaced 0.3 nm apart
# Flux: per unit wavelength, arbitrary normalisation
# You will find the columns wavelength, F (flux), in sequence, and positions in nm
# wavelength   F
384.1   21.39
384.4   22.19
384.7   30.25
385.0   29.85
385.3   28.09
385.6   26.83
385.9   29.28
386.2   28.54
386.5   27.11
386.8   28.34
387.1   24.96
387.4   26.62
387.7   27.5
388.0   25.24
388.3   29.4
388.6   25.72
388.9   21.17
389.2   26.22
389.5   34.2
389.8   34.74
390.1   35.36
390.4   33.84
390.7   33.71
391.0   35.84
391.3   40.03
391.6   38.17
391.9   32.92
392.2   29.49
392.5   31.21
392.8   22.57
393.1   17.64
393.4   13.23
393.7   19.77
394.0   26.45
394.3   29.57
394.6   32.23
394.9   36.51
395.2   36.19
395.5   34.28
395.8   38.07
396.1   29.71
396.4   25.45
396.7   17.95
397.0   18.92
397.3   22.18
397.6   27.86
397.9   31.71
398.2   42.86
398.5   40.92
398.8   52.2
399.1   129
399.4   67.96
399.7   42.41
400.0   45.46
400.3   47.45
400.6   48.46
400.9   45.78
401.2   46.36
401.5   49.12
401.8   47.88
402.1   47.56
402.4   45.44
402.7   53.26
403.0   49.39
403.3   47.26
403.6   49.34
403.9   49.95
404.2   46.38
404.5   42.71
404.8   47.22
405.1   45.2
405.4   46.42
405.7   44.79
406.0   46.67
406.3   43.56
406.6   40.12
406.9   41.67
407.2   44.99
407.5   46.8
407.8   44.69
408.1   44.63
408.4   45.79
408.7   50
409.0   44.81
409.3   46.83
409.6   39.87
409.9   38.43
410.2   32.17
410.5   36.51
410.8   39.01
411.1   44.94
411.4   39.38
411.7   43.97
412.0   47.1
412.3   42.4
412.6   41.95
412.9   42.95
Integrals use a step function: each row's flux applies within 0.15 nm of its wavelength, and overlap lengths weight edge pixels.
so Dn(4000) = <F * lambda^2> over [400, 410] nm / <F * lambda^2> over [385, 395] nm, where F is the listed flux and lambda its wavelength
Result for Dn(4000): 1.72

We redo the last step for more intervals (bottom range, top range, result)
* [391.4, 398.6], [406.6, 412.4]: 1.58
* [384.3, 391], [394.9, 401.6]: 1.56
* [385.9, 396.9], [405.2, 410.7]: 1.61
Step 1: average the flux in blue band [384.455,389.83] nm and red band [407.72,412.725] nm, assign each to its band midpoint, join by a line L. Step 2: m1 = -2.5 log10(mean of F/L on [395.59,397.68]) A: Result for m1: 0.287 mag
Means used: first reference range 27.8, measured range 25.9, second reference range 42.5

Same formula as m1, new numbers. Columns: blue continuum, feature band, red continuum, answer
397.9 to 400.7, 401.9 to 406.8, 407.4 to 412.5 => 0.074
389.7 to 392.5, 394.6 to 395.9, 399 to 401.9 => 0.229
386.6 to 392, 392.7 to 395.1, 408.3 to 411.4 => 0.309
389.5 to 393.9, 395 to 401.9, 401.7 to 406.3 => -0.080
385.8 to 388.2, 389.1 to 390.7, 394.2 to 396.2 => -0.122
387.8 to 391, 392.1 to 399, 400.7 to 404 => 0.281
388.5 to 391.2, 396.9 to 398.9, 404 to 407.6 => 0.139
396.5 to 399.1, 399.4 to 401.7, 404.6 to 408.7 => -0.204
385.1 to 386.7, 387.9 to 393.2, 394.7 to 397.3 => -0.073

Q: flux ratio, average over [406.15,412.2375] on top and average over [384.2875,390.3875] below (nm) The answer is 1.5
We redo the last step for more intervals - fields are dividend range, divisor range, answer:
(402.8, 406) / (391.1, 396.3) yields 1.57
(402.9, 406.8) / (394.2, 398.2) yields 1.54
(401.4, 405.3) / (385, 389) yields 1.77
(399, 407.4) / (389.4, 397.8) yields 1.68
